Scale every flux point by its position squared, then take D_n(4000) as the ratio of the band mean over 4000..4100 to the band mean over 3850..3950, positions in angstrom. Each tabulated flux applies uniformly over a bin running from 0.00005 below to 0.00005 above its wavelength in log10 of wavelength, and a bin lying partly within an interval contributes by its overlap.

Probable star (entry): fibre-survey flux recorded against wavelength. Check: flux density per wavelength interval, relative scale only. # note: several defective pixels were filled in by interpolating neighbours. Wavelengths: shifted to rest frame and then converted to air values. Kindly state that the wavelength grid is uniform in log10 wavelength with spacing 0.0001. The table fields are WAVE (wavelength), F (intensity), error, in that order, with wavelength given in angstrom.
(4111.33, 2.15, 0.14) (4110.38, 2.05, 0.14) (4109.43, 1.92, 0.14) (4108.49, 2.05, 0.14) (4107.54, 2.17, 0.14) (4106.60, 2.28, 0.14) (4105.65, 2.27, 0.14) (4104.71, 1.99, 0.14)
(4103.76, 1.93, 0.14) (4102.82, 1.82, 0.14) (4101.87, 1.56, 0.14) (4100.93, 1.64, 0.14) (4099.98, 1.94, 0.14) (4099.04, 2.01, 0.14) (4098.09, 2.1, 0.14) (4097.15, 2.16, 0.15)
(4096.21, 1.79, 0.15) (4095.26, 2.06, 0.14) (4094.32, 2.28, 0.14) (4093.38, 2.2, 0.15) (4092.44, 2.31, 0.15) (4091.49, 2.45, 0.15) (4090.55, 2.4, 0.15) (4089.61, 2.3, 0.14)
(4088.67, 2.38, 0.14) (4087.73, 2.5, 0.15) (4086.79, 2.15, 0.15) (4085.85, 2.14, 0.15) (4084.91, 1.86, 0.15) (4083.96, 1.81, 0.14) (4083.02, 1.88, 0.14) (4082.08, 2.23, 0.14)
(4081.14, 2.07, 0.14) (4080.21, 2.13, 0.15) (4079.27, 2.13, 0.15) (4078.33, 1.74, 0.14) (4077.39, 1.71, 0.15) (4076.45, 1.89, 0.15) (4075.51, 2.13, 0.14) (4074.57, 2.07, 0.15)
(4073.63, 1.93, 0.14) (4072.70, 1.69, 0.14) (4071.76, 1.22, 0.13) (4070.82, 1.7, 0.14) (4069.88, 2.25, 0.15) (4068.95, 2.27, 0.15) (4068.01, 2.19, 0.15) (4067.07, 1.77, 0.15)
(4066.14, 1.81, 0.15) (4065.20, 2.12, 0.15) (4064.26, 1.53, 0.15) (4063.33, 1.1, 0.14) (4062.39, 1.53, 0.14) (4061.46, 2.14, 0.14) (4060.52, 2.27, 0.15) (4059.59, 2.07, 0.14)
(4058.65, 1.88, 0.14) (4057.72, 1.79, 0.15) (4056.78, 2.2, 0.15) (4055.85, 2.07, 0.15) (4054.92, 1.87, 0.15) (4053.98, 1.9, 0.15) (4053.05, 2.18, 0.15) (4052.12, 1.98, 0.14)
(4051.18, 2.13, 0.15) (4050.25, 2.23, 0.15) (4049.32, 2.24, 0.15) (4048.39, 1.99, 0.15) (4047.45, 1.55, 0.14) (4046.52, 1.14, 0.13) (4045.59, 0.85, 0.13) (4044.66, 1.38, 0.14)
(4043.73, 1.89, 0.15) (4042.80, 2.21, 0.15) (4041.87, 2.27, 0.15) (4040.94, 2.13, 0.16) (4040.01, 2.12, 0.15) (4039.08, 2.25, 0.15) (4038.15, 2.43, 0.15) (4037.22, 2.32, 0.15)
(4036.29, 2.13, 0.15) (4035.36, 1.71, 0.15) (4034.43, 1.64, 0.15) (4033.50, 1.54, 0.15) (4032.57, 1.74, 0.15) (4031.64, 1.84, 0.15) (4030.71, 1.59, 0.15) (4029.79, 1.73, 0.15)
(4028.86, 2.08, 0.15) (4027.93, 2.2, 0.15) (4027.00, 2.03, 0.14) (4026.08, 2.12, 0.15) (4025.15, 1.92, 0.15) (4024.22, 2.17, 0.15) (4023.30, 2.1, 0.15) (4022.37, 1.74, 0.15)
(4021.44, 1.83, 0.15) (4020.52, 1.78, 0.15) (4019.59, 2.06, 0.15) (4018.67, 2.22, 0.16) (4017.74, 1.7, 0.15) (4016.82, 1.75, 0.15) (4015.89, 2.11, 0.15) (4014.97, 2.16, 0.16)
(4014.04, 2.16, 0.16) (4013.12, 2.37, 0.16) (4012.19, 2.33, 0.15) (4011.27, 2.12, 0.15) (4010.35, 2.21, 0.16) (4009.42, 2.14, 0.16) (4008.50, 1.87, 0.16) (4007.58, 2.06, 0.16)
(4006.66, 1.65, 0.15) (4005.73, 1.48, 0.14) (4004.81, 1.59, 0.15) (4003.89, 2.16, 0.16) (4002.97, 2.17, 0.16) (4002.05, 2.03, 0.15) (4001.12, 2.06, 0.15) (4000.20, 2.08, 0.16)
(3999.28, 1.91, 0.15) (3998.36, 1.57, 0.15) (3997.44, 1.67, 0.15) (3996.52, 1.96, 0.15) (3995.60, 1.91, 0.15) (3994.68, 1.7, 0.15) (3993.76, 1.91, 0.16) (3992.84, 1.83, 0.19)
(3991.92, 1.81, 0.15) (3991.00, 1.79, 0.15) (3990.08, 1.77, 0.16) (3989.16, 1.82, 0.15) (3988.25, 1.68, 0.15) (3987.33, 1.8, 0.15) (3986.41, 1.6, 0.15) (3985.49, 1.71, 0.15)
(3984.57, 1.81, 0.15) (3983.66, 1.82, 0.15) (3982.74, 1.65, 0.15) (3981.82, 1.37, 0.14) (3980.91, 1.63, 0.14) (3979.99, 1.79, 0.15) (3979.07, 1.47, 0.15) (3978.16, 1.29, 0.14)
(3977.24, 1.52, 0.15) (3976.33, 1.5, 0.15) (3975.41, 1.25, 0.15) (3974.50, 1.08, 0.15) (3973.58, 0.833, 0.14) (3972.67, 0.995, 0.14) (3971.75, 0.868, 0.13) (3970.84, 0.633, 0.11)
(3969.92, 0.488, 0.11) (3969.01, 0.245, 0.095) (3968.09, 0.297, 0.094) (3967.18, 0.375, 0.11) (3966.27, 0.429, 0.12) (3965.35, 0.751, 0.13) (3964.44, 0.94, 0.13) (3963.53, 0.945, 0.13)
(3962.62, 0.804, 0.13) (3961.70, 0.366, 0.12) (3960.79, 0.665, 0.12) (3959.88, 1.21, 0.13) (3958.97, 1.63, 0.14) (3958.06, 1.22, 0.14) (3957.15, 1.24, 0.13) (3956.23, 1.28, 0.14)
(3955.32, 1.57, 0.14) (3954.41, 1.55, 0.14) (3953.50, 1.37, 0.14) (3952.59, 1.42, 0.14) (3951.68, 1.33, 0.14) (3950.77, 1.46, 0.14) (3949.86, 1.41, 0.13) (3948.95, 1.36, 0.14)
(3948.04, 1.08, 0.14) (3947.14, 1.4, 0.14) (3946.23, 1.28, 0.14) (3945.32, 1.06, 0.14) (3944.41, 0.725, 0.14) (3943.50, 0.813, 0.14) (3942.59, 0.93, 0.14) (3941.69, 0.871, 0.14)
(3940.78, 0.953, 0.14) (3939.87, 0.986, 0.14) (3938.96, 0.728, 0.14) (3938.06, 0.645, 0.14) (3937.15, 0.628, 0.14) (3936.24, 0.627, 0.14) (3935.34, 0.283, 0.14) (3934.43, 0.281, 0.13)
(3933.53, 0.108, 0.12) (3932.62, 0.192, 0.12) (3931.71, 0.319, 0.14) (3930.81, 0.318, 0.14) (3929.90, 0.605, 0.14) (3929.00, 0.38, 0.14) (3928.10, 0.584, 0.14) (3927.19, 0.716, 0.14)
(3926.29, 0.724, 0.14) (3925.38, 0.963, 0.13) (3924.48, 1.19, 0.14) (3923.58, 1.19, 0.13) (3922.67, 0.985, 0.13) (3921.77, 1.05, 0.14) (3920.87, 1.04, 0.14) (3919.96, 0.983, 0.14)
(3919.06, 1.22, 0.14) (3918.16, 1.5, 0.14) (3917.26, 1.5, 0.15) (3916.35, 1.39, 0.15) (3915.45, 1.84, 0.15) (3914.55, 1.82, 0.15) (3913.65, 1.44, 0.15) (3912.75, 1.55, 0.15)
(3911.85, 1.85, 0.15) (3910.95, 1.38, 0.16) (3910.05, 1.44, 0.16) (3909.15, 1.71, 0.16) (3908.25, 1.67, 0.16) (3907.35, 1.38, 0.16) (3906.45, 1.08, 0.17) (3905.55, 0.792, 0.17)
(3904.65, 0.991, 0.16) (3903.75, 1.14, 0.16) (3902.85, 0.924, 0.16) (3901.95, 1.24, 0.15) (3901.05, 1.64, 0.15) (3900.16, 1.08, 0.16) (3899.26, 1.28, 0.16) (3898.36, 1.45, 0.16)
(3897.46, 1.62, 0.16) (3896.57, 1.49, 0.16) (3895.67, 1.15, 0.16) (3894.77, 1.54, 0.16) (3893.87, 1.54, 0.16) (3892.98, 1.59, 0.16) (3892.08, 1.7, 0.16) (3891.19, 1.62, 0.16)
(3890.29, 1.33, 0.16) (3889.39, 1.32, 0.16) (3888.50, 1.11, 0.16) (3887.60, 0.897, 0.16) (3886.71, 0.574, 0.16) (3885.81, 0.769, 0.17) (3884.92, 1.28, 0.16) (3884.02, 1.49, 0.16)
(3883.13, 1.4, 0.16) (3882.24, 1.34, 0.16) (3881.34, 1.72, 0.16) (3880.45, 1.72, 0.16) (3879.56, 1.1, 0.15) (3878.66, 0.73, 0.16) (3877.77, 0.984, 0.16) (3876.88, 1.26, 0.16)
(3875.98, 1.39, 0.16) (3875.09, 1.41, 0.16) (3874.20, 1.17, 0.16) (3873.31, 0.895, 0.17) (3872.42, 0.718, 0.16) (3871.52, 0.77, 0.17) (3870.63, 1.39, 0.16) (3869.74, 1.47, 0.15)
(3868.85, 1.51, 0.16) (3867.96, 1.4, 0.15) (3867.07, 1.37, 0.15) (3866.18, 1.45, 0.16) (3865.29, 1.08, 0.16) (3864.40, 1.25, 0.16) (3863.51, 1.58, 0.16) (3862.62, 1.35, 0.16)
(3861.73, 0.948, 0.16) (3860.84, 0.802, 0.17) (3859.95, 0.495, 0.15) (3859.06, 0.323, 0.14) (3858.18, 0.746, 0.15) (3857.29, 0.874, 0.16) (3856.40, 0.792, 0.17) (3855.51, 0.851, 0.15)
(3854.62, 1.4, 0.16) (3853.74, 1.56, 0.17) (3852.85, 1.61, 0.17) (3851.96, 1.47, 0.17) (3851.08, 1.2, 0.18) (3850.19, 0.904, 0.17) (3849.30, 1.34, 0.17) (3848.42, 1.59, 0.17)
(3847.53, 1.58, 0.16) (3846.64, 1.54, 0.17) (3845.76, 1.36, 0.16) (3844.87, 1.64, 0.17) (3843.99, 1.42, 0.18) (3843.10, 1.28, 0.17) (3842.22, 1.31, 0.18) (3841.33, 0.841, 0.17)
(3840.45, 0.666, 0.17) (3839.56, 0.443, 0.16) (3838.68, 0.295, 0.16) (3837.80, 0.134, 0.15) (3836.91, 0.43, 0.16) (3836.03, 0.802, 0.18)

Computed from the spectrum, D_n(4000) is 1.90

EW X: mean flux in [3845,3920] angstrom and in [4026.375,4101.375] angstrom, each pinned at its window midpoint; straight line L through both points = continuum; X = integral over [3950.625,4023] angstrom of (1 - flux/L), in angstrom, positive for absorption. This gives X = 6.5 angstrom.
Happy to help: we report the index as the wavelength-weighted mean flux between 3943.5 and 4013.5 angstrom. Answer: 1.45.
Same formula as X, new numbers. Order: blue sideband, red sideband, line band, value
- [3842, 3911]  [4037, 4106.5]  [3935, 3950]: 5.79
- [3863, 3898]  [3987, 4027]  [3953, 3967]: 5.28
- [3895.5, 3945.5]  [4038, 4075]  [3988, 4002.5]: -3.15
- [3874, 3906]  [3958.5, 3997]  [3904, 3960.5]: 8.64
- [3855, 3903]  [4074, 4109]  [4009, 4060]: -3.78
